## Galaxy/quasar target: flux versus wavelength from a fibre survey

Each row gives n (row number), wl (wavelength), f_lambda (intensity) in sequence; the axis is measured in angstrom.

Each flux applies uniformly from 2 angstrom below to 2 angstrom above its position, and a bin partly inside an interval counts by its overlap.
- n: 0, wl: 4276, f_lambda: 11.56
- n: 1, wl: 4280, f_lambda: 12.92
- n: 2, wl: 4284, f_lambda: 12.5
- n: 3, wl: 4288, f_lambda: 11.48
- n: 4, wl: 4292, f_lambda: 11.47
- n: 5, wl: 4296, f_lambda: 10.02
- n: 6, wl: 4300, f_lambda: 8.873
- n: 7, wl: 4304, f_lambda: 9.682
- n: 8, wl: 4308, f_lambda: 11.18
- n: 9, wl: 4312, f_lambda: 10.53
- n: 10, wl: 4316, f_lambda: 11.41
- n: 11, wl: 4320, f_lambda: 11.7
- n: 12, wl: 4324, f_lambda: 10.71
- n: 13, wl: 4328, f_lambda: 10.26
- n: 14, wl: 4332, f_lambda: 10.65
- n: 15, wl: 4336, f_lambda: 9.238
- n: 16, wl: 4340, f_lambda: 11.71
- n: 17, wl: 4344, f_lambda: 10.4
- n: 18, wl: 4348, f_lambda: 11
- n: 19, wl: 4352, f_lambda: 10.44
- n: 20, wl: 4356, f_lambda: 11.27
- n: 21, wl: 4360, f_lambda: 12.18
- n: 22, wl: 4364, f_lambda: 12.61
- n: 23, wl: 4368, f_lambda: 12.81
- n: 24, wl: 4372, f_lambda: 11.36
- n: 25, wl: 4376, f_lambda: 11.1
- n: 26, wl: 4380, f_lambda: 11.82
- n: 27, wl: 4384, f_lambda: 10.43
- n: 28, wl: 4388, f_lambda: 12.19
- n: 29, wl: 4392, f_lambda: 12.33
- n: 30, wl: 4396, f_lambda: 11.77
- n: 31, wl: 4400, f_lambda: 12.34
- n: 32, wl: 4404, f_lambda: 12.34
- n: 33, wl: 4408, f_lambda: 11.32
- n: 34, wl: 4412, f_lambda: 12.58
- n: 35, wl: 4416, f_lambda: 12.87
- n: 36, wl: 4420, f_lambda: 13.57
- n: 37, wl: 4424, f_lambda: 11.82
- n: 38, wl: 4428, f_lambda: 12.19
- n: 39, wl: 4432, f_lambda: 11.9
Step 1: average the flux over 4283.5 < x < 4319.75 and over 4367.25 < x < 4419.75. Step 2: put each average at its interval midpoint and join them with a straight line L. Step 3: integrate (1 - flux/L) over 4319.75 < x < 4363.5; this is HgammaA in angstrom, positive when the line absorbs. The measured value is 1.6 angstrom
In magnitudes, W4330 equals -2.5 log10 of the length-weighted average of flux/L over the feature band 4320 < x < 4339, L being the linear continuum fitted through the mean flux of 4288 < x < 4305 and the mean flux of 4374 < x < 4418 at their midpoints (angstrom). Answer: 0.03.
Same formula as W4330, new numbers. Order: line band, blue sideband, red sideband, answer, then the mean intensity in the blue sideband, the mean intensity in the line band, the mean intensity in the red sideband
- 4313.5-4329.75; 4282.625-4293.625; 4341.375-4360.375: 0.03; 11.8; 11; 11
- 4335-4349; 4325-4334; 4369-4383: 0.01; 10.5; 10.7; 11.5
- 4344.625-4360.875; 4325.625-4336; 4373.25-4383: -0.03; 10.2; 11.1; 11.3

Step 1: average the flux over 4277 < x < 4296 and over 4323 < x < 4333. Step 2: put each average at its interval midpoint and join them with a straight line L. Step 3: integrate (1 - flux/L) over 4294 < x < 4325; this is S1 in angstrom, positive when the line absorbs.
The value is 1.6 angstrom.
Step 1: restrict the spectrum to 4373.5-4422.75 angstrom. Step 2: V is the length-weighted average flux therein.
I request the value 12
